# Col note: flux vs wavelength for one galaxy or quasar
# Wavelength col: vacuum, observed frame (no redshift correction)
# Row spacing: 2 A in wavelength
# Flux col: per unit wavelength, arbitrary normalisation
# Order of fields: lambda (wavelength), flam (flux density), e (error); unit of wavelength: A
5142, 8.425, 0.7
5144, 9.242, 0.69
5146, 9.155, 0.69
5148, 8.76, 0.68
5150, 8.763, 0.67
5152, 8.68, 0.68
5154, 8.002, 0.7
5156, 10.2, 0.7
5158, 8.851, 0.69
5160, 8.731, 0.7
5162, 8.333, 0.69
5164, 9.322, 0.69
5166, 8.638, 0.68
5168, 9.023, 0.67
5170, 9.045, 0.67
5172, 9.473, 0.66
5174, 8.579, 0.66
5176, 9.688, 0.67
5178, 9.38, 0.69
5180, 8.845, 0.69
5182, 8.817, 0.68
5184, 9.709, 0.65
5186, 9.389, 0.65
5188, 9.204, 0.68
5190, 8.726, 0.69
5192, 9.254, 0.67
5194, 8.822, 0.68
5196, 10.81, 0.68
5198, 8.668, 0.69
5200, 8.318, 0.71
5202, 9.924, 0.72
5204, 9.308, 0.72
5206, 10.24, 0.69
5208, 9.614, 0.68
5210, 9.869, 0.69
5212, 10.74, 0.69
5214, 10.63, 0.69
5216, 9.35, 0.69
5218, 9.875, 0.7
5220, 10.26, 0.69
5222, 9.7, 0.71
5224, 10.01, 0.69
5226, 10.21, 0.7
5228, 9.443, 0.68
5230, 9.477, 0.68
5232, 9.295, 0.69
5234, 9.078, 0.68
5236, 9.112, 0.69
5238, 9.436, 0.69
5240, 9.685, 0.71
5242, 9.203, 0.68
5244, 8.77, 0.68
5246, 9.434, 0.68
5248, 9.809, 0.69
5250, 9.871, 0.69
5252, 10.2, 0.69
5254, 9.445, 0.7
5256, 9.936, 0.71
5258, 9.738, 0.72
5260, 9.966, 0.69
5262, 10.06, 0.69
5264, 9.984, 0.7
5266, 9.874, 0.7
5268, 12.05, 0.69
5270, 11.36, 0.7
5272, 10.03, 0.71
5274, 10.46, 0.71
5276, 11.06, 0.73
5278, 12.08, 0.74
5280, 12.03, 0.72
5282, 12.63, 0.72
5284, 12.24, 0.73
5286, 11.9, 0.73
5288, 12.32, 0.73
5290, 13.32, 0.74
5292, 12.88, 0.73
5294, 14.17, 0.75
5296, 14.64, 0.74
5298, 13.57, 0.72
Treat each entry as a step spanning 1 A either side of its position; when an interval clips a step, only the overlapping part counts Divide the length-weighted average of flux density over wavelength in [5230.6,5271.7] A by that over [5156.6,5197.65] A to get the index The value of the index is 1.07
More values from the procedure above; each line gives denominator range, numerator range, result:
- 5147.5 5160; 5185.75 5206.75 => 1.05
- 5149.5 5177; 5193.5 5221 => 1.09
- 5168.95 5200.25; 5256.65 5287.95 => 1.20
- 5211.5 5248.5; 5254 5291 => 1.15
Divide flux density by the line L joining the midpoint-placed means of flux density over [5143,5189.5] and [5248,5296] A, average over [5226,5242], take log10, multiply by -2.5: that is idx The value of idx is 0.11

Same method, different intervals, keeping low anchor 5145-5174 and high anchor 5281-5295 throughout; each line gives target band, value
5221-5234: 0.14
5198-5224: 0.07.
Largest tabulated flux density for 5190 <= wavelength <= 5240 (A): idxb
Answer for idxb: 10.81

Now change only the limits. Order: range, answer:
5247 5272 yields 12.05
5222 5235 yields 10.21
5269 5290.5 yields 13.32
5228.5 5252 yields 10.2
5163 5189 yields 9.709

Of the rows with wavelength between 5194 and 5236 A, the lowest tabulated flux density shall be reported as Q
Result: 8.318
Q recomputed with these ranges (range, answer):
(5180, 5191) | 8.726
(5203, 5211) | 9.308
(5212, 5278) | 8.77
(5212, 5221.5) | 9.35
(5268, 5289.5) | 10.03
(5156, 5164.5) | 8.333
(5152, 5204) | 8.002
